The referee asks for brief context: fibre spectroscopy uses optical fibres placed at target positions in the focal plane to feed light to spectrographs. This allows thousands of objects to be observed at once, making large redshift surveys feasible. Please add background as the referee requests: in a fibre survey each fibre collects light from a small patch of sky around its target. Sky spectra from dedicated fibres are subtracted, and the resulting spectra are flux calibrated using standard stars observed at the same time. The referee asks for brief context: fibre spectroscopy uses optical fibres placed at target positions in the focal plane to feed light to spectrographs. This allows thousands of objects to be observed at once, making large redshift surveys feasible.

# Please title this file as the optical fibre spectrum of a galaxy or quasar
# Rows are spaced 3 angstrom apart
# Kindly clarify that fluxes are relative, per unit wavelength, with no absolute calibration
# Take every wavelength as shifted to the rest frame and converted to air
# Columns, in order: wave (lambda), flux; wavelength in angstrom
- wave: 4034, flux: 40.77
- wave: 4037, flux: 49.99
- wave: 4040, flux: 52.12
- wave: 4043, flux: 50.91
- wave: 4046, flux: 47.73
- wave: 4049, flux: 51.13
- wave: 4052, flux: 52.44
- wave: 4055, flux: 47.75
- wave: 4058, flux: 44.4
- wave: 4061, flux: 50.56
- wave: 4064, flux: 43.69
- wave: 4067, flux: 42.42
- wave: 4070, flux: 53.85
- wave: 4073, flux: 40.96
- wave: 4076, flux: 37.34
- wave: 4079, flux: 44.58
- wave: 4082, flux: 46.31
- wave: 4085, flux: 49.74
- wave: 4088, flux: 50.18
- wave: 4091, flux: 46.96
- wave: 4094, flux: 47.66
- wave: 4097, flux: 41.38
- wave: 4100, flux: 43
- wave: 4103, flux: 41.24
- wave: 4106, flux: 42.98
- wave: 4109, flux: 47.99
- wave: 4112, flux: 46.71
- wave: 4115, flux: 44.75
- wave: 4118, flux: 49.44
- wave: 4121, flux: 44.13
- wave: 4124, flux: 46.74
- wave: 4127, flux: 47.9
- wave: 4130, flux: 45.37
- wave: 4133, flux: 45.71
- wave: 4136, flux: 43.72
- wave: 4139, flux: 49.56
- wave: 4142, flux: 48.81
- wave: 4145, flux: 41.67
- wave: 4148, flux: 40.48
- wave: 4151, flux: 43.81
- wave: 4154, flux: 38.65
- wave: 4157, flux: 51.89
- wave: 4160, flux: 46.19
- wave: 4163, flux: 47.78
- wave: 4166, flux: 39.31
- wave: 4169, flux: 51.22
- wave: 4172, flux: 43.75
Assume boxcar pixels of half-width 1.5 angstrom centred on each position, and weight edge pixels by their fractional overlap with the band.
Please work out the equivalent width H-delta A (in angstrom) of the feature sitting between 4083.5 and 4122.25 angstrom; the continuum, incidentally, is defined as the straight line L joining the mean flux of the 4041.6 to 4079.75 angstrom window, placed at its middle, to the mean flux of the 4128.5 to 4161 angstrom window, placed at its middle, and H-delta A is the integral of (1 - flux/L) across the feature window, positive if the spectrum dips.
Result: 0.0 angstrom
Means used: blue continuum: 46.8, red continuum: 45.1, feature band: 45.9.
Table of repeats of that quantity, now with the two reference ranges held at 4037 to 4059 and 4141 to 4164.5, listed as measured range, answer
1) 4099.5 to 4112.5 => 0.74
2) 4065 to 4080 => 1.46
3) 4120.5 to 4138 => 0.04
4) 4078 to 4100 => 0.59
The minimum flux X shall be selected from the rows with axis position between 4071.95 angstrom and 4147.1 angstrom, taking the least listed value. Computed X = 37.34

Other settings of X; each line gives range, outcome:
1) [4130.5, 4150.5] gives 40.48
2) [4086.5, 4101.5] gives 41.38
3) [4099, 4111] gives 41.24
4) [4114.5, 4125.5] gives 44.13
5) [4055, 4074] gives 40.96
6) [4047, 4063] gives 44.4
